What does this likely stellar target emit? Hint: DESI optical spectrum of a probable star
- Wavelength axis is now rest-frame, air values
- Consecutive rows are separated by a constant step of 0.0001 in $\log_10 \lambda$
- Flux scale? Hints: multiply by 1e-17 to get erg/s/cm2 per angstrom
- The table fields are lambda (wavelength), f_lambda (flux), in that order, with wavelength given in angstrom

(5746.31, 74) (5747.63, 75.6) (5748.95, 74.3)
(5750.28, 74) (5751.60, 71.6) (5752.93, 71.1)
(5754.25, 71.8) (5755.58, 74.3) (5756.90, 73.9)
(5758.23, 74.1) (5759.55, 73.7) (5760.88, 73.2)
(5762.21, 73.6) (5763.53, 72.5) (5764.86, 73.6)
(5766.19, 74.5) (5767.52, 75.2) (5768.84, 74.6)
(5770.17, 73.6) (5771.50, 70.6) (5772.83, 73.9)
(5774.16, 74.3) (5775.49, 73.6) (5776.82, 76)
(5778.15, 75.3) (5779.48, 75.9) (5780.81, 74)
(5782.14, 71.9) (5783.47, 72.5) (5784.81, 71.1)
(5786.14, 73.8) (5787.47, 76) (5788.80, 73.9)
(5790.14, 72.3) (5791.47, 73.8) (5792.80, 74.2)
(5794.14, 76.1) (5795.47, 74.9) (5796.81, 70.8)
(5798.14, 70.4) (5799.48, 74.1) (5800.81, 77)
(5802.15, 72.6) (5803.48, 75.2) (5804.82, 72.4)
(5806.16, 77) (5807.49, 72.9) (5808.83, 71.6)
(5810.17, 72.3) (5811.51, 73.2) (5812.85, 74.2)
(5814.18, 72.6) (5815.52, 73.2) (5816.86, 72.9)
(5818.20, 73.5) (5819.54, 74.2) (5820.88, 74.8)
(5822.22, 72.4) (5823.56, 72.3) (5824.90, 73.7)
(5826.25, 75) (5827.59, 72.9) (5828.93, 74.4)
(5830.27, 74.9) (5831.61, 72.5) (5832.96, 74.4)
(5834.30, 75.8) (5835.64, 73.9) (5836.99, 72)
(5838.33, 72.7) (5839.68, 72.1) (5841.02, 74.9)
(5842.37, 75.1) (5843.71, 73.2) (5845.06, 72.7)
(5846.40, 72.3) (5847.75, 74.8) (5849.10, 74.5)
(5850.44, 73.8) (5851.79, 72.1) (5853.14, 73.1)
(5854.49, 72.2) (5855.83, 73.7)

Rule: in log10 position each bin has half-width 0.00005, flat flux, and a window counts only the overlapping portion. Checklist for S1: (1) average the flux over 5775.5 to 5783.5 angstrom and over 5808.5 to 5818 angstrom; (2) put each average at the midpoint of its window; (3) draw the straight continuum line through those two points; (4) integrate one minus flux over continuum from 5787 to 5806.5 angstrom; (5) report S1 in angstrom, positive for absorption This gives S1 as -0.1 angstrom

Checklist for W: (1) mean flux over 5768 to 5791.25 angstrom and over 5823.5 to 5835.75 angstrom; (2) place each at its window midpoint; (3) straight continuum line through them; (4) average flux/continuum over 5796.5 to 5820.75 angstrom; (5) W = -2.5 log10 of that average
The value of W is 0.01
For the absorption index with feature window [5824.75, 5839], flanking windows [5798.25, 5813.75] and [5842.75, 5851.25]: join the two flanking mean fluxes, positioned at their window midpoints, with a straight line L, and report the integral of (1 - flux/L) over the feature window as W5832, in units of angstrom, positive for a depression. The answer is 0.0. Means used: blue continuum 73.7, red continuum 73.6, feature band 73.8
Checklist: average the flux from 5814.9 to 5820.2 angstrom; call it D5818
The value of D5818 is 73.4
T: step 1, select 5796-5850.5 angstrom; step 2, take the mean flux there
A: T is 73.5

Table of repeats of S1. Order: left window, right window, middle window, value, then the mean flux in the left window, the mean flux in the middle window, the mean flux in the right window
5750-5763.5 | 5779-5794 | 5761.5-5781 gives -0.2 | 73.1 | 74.1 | 73.6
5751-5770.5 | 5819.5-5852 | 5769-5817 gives -0.1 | 73.4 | 73.6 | 73.7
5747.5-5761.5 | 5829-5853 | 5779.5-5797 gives 0.0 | 73.3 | 73.6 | 73.6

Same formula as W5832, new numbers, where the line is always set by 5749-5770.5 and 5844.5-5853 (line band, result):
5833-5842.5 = 0.0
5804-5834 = -0.1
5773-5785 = -0.1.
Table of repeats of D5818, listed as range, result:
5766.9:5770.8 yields 74.6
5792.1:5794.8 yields 75.1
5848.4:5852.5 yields 73.4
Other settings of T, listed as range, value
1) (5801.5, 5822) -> 73.5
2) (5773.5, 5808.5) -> 73.9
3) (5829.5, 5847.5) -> 73.6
